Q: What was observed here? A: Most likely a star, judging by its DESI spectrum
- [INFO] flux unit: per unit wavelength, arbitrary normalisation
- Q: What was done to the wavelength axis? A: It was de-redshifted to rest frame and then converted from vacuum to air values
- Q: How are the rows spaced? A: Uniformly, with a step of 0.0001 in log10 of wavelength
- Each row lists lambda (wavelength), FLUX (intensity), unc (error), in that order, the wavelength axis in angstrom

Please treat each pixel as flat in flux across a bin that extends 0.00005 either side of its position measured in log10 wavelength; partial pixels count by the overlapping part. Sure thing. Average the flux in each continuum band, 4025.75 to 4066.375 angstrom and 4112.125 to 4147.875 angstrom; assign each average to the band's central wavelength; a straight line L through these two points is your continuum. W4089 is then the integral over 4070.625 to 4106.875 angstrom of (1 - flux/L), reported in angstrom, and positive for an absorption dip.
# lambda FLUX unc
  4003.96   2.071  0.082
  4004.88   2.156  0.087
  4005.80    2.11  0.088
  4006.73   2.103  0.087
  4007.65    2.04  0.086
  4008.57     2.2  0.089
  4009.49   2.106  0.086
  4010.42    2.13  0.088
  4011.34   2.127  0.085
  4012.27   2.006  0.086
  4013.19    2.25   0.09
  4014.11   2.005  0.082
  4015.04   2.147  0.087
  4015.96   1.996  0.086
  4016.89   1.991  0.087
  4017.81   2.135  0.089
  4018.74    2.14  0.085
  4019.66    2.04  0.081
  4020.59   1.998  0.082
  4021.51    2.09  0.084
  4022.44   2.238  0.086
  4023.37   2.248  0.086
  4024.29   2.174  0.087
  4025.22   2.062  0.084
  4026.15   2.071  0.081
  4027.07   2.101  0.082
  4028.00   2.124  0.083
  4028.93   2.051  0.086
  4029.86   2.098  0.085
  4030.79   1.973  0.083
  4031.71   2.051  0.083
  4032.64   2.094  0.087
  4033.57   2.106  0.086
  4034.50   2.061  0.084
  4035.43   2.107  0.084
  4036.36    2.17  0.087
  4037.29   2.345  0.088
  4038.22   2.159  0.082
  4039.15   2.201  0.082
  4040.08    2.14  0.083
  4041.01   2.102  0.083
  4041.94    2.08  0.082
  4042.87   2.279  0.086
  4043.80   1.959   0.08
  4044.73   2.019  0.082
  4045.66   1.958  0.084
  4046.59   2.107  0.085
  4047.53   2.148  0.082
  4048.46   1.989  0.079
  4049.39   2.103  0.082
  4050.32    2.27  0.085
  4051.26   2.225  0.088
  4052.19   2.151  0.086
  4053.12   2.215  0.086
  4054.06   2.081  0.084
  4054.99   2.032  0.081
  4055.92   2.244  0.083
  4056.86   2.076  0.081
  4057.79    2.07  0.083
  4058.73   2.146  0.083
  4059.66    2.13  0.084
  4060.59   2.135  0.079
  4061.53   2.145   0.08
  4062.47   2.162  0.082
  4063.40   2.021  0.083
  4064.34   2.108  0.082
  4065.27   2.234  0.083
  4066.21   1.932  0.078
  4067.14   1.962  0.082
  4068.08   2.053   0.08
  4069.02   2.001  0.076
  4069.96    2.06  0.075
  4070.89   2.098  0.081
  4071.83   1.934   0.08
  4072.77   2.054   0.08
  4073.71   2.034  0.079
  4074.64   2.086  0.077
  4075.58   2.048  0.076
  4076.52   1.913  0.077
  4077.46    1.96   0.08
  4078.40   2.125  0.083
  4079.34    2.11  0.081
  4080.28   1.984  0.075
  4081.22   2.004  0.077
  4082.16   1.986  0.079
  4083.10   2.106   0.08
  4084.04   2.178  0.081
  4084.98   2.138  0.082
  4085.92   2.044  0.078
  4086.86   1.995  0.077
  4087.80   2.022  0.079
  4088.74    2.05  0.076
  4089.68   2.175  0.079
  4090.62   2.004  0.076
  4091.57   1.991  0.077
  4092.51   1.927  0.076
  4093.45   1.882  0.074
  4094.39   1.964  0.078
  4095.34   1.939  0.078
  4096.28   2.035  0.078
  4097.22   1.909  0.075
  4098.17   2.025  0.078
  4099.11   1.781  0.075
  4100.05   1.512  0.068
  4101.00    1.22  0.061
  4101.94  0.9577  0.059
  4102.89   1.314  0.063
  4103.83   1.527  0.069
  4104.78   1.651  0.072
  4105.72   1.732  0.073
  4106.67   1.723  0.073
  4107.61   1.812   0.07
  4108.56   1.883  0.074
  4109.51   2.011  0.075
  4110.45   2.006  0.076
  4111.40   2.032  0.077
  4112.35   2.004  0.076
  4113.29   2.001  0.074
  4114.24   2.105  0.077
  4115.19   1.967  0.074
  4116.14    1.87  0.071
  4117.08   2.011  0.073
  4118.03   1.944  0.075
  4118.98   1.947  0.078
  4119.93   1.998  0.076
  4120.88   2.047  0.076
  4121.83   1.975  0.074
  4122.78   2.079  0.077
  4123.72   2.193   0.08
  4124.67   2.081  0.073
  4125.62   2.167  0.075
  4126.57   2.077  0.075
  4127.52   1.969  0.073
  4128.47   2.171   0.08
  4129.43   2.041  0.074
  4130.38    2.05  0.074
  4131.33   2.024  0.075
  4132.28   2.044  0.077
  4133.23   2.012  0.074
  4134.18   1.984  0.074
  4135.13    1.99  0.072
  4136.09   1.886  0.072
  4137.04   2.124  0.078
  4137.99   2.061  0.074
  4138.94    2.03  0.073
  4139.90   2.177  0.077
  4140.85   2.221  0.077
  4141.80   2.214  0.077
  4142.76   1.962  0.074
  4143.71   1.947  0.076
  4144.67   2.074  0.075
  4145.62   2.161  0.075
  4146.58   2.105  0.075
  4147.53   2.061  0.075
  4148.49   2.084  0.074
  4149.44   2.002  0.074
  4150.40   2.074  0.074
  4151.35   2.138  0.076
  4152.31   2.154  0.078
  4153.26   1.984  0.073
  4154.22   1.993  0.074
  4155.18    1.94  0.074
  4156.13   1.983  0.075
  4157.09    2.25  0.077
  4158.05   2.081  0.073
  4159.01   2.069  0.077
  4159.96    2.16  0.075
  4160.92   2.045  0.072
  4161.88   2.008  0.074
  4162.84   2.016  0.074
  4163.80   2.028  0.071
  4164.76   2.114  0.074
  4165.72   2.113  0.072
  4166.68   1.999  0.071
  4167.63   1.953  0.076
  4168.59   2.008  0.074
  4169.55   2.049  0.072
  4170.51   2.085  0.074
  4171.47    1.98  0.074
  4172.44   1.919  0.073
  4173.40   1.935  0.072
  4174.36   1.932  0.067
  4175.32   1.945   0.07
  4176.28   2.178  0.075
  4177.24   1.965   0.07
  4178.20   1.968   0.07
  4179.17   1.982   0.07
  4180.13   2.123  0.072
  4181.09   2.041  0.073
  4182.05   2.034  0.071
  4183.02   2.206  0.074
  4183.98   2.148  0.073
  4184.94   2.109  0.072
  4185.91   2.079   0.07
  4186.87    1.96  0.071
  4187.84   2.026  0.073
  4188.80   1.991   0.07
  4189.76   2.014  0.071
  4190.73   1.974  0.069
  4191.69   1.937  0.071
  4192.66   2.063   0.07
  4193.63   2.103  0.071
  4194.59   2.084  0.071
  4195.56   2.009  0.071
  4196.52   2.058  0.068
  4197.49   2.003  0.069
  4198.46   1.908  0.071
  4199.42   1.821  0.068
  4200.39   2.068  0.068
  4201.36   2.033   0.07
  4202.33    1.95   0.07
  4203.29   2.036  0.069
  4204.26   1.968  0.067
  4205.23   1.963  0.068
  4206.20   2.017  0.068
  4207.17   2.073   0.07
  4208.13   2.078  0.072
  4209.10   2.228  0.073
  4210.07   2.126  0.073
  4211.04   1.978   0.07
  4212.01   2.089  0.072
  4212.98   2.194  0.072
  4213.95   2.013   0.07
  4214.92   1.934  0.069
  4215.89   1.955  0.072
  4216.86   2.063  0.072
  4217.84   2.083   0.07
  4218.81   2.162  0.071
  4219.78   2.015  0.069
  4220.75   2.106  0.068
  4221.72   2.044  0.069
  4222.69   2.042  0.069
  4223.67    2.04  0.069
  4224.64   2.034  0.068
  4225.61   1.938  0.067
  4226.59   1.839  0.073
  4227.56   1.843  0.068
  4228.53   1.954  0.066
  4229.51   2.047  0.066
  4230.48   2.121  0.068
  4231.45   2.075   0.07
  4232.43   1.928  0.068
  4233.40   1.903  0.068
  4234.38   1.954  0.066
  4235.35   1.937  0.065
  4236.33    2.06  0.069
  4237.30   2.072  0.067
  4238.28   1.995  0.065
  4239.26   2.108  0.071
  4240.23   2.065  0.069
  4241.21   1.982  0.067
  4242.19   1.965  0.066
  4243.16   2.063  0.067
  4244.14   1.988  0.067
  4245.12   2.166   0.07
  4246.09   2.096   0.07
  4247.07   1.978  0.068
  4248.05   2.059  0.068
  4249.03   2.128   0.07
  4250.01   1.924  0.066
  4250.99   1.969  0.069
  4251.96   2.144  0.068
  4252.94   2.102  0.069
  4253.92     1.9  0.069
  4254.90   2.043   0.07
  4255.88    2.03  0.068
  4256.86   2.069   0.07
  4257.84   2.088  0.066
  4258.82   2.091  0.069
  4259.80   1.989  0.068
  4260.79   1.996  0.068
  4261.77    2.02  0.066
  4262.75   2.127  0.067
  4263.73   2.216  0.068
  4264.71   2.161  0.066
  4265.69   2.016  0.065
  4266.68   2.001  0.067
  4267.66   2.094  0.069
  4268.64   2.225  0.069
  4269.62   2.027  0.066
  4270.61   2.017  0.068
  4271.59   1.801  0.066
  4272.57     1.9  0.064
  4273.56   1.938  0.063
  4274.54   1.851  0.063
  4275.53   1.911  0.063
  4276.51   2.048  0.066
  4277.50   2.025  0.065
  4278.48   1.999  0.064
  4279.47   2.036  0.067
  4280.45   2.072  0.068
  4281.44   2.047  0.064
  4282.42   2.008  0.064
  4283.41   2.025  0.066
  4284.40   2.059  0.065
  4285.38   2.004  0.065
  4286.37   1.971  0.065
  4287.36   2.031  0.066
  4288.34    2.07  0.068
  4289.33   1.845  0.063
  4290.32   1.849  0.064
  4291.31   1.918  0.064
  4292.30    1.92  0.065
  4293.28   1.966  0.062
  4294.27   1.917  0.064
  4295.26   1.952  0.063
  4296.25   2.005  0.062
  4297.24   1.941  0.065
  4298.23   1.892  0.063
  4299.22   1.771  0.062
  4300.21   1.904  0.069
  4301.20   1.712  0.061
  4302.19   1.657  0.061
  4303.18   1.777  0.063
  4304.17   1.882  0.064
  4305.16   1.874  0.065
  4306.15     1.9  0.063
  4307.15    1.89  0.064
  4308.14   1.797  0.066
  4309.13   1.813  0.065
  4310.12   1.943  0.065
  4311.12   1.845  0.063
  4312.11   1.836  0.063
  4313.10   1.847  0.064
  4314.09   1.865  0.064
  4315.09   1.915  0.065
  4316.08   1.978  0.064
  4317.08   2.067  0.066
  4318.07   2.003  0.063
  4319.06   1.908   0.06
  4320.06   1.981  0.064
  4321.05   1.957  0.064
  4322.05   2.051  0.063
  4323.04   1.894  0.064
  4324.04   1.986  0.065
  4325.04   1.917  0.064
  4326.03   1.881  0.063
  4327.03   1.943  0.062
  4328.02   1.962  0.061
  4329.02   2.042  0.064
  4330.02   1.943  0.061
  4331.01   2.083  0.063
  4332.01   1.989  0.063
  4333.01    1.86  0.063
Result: 3.1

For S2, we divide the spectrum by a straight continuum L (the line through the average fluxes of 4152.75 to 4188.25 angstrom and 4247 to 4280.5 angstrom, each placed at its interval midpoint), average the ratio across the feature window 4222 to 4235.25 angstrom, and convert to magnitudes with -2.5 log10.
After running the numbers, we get 0.03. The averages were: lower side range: 2.04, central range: 1.98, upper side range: 2.03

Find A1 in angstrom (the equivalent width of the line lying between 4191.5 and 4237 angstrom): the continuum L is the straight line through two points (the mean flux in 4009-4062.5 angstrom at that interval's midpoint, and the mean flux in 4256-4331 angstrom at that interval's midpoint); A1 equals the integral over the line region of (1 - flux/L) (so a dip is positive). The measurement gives -0.3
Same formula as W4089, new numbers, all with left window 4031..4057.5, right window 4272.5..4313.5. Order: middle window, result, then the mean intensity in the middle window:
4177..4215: -0.7 angstrom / 2.04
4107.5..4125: 0.5 angstrom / 2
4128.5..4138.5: 0.1 angstrom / 2.03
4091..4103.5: 2.1 angstrom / 1.73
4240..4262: -0.9 angstrom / 2.04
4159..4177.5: 0.0 angstrom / 2.03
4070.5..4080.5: 0.3 angstrom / 2.03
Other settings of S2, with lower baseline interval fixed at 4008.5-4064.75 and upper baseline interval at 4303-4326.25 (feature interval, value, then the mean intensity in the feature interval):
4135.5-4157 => -0.02 mag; 2.07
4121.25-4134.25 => -0.01 mag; 2.07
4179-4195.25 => -0.03 mag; 2.05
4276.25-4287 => -0.05 mag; 2.03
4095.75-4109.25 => 0.24 mag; 1.66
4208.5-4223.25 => -0.05 mag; 2.07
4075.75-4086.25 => 0.02 mag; 2.05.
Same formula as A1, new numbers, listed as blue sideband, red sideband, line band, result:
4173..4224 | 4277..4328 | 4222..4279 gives -1.08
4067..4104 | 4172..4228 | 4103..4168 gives -1.46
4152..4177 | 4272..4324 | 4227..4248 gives -0.41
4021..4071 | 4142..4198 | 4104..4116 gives 1.01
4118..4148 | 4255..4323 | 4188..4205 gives 0.15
